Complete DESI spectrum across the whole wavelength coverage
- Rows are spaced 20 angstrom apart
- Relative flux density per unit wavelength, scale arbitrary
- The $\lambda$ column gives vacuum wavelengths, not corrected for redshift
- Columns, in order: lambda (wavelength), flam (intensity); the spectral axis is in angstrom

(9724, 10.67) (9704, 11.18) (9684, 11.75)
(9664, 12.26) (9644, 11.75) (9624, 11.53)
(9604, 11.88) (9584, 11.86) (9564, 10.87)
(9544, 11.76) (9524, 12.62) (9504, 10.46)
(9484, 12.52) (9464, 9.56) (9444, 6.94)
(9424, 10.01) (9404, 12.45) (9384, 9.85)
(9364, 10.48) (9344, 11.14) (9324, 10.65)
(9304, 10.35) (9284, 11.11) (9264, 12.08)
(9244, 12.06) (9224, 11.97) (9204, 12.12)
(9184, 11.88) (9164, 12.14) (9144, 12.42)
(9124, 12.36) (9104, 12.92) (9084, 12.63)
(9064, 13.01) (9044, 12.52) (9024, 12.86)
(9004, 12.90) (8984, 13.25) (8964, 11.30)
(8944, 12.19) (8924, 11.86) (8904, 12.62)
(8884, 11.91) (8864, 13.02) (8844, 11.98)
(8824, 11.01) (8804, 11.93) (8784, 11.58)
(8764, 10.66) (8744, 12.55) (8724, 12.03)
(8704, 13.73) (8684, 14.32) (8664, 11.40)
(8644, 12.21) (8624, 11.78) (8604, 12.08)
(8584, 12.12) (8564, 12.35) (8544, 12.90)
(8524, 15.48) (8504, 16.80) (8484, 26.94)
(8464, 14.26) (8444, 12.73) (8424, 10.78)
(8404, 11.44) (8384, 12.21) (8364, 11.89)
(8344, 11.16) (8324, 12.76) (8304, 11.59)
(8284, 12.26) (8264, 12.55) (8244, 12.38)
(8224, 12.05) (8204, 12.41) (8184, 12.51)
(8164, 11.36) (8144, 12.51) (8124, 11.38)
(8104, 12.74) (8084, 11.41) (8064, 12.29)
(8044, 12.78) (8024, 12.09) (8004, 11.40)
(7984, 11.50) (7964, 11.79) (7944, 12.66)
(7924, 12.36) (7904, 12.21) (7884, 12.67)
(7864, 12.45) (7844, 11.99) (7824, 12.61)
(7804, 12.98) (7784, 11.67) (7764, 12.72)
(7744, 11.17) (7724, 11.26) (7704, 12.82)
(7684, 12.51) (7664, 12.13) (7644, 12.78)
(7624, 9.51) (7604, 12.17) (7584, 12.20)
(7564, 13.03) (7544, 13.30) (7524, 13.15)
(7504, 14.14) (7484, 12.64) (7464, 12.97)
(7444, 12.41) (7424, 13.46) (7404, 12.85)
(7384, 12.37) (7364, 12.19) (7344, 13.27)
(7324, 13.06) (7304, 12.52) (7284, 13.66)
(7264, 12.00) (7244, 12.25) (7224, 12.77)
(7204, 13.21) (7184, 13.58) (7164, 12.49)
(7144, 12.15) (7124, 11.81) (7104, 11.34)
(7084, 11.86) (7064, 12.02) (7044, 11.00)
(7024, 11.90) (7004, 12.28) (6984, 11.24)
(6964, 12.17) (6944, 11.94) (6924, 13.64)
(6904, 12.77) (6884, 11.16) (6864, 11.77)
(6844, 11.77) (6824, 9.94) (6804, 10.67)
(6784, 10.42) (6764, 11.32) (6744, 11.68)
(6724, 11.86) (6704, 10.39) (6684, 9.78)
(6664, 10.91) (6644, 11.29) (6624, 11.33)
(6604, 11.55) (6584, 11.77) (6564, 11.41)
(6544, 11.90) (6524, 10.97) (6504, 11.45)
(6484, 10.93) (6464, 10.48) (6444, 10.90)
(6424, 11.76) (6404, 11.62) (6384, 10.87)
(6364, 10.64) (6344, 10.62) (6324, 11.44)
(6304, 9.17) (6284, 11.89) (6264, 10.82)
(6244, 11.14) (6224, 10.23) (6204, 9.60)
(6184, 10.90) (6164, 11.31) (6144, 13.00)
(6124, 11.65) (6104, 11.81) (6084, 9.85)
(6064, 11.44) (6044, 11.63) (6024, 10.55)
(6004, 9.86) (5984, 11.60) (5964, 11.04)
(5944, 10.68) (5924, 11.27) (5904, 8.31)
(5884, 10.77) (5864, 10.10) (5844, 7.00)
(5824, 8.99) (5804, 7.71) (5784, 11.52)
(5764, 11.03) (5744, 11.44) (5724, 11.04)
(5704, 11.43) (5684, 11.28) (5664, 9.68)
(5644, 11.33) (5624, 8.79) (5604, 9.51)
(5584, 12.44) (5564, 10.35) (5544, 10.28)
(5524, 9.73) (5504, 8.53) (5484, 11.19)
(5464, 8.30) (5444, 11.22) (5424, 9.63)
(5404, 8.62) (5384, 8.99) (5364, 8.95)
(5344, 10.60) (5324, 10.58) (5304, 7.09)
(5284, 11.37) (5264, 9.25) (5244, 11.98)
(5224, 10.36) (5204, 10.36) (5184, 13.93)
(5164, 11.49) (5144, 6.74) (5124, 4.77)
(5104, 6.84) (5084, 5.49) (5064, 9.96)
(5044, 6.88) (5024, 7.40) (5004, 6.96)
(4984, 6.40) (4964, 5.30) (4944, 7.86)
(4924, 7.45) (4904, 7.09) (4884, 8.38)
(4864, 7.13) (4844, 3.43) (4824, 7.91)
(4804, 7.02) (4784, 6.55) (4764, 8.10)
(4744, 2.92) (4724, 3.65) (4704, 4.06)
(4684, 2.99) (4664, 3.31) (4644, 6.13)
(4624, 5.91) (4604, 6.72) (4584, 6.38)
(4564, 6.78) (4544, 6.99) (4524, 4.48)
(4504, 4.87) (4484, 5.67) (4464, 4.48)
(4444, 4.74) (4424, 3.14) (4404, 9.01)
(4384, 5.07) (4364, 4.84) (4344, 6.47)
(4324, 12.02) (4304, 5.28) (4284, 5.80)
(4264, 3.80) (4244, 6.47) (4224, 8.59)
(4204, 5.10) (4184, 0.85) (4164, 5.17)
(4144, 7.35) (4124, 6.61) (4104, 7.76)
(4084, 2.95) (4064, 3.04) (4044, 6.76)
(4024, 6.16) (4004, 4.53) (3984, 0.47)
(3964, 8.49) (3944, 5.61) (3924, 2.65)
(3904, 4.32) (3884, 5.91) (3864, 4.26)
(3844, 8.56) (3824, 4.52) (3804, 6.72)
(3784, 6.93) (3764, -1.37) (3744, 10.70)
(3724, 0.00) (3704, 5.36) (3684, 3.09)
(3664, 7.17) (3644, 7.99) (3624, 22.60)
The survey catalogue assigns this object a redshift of 0.29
